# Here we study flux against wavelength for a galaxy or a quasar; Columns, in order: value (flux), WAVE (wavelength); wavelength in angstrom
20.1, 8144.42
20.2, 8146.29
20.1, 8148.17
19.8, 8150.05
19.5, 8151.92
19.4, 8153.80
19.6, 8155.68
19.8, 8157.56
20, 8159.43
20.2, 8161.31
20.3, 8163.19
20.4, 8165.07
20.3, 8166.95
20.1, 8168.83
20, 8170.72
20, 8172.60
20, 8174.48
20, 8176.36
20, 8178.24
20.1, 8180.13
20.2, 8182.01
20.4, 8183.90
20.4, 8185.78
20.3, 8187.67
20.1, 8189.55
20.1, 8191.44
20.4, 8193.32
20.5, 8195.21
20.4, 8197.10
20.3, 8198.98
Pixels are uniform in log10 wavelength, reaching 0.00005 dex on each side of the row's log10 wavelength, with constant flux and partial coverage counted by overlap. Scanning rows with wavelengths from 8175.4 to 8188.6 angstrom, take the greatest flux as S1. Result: 20.4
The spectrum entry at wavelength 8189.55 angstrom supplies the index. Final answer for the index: 20.1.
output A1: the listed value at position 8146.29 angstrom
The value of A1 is 20.2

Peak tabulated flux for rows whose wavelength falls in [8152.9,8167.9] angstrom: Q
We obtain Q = 20.4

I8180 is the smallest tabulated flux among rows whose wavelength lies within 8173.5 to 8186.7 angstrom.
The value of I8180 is 20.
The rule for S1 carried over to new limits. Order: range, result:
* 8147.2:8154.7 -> 20.1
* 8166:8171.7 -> 20.3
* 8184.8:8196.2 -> 20.5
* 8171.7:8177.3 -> 20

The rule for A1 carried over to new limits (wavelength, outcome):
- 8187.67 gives 20.3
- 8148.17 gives 20.1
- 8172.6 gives 20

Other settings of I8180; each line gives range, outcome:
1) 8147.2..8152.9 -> 19.5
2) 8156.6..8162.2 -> 19.8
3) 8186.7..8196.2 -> 20.1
